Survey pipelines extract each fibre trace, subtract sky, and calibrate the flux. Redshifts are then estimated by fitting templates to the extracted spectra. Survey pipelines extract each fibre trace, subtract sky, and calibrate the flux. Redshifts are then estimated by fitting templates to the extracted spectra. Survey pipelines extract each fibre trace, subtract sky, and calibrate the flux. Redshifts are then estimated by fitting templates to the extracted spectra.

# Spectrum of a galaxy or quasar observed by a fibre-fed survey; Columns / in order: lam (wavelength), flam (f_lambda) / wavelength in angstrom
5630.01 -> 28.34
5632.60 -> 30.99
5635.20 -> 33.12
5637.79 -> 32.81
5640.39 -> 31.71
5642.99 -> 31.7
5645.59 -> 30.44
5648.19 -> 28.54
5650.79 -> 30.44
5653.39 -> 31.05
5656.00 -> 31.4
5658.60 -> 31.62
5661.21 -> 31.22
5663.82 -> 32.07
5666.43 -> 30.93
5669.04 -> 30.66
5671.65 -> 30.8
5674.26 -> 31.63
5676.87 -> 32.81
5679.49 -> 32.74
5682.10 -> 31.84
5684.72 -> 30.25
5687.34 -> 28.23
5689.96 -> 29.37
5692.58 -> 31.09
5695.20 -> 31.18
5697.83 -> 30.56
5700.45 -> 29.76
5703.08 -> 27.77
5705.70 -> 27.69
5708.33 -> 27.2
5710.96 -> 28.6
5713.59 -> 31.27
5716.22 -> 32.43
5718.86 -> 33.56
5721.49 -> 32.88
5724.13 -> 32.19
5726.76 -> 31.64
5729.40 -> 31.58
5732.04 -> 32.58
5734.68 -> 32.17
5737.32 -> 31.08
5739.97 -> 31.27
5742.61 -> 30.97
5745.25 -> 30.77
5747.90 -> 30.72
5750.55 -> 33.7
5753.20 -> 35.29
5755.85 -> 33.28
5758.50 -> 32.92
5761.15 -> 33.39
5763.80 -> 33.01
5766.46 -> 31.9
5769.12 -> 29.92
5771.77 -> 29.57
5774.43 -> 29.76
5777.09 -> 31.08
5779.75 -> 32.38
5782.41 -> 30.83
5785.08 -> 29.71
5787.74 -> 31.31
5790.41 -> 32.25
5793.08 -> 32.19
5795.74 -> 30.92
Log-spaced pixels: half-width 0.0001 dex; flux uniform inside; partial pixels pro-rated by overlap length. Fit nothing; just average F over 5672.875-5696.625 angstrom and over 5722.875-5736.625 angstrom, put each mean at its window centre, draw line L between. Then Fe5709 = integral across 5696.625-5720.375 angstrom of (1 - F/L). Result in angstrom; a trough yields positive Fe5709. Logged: 1.24 angstrom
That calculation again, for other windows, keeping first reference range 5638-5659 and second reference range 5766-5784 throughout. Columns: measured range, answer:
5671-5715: 0.99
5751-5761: -0.98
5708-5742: -0.82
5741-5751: -0.19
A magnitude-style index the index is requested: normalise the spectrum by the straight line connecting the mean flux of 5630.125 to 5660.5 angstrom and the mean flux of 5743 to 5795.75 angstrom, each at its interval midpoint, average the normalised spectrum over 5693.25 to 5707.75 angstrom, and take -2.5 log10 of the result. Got 0.07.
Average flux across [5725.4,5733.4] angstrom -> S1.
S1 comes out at 32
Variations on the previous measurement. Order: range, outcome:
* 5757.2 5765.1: 33.1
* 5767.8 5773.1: 29.8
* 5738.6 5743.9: 31.1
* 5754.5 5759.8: 33.1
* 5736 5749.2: 31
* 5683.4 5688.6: 29.2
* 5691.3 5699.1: 30.9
